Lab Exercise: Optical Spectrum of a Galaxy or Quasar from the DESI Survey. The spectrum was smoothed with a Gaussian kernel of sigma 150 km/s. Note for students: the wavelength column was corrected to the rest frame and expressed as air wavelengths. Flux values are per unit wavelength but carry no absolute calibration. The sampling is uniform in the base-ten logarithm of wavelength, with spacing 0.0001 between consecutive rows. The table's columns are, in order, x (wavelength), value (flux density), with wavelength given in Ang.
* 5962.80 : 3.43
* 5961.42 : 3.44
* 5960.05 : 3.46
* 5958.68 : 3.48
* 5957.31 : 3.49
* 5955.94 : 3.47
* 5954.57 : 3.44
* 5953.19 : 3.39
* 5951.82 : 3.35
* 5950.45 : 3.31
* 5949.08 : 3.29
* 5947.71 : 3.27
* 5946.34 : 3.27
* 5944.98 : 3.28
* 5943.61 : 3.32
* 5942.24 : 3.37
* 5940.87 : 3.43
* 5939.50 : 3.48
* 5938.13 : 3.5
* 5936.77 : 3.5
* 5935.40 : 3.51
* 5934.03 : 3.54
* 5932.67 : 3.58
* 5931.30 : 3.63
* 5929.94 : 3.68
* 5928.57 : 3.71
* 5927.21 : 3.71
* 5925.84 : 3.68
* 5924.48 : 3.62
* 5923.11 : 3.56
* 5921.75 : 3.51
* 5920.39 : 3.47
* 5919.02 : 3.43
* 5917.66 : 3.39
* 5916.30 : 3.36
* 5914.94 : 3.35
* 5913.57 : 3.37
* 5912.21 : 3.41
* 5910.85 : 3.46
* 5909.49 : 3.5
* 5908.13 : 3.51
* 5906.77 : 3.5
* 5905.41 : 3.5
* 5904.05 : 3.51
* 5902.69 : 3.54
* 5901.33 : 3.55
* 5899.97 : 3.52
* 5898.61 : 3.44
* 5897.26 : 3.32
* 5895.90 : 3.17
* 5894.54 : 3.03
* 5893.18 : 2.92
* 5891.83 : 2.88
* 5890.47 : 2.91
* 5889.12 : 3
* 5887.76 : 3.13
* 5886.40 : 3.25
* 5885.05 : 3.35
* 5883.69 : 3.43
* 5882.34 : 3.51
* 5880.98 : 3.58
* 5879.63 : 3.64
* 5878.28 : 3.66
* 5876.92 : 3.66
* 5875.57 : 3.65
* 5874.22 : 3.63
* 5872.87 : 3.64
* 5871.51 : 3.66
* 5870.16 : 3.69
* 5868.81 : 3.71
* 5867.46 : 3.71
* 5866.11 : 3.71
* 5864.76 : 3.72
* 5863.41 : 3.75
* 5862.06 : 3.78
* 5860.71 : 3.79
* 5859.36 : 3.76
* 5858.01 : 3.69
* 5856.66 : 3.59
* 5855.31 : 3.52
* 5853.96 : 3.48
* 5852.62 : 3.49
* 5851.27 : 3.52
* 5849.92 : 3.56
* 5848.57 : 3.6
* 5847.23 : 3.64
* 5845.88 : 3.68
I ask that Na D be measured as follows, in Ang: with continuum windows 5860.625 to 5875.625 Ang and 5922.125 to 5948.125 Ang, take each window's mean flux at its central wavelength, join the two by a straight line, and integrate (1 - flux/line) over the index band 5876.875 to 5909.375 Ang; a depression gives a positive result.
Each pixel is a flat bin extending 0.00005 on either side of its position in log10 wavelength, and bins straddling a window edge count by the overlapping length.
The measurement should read 2.5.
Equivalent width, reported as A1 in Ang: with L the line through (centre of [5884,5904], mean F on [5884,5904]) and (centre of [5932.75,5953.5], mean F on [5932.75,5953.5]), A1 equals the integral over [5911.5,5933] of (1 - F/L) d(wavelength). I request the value -1.3 Ang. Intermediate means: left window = 3.23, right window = 3.39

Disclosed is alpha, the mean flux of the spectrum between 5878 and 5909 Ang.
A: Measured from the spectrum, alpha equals 3.34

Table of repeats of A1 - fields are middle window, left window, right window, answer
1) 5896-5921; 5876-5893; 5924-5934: 0.4 Ang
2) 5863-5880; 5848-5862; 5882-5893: -1.5 Ang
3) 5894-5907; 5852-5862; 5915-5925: 0.4 Ang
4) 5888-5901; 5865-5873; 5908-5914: 1.5 Ang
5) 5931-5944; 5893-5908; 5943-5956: -0.5 Ang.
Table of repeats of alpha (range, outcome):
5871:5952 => 3.43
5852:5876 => 3.67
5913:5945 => 3.5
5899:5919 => 3.46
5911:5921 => 3.4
